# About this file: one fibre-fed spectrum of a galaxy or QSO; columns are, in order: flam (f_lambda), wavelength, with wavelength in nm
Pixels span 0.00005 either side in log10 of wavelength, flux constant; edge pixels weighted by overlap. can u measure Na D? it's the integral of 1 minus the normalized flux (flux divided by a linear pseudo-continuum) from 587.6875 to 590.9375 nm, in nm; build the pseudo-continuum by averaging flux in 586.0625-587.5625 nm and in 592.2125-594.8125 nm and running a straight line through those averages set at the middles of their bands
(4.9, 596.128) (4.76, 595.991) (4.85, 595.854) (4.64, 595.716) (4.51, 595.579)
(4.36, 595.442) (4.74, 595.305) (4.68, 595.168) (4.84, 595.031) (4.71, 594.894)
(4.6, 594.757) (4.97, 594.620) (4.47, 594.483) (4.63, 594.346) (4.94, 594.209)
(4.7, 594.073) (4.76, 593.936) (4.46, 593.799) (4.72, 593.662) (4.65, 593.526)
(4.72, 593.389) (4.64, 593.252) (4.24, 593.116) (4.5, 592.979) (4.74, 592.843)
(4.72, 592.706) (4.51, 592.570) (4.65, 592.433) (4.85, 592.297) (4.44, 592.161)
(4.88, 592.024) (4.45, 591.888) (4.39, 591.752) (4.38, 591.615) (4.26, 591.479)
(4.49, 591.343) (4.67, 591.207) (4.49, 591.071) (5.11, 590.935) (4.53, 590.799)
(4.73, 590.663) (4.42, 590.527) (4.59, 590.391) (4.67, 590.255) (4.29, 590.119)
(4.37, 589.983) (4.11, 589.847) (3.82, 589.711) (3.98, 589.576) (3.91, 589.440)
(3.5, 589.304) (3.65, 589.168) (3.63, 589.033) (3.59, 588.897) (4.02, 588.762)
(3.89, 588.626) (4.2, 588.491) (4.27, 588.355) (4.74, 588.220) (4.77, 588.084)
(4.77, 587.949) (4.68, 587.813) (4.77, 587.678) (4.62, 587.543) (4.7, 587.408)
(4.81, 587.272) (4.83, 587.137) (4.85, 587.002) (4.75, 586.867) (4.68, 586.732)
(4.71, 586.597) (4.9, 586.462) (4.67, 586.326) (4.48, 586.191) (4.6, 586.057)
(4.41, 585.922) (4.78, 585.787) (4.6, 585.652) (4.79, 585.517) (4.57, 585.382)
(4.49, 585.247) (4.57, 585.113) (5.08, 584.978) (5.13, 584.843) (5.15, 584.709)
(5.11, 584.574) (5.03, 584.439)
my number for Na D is 0.31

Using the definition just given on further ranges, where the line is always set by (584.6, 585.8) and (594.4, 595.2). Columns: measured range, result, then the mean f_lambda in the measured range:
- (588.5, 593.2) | 0.41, 4.34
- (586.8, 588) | 0.01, 4.75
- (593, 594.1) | 0.03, 4.6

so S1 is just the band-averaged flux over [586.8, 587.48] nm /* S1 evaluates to 4.79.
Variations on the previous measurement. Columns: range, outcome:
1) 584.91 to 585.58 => 4.7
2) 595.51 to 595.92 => 4.66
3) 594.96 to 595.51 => 4.66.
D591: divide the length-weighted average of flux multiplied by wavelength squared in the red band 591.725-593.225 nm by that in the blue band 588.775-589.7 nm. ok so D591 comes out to 1.24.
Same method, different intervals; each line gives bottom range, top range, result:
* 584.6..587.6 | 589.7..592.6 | 0.97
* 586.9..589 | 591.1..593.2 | 1.03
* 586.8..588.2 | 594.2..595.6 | 1.01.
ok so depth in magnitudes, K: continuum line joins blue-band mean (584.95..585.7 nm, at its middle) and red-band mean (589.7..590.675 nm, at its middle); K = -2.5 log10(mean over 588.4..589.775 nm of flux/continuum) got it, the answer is 0.163 mag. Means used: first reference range 4.66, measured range 3.83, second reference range 4.38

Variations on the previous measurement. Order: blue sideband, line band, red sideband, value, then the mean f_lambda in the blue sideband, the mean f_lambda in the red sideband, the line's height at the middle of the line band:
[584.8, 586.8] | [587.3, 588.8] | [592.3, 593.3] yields 0.035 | 4.69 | 4.59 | 4.66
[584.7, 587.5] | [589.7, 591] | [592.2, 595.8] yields 0.047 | 4.73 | 4.65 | 4.69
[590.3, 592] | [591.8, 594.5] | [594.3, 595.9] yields -0.006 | 4.55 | 4.66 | 4.61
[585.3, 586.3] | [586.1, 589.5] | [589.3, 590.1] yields -0.028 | 4.61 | 4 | 4.3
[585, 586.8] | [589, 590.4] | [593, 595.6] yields 0.153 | 4.65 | 4.65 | 4.65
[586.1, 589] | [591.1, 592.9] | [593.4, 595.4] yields 0.018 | 4.55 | 4.7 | 4.65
